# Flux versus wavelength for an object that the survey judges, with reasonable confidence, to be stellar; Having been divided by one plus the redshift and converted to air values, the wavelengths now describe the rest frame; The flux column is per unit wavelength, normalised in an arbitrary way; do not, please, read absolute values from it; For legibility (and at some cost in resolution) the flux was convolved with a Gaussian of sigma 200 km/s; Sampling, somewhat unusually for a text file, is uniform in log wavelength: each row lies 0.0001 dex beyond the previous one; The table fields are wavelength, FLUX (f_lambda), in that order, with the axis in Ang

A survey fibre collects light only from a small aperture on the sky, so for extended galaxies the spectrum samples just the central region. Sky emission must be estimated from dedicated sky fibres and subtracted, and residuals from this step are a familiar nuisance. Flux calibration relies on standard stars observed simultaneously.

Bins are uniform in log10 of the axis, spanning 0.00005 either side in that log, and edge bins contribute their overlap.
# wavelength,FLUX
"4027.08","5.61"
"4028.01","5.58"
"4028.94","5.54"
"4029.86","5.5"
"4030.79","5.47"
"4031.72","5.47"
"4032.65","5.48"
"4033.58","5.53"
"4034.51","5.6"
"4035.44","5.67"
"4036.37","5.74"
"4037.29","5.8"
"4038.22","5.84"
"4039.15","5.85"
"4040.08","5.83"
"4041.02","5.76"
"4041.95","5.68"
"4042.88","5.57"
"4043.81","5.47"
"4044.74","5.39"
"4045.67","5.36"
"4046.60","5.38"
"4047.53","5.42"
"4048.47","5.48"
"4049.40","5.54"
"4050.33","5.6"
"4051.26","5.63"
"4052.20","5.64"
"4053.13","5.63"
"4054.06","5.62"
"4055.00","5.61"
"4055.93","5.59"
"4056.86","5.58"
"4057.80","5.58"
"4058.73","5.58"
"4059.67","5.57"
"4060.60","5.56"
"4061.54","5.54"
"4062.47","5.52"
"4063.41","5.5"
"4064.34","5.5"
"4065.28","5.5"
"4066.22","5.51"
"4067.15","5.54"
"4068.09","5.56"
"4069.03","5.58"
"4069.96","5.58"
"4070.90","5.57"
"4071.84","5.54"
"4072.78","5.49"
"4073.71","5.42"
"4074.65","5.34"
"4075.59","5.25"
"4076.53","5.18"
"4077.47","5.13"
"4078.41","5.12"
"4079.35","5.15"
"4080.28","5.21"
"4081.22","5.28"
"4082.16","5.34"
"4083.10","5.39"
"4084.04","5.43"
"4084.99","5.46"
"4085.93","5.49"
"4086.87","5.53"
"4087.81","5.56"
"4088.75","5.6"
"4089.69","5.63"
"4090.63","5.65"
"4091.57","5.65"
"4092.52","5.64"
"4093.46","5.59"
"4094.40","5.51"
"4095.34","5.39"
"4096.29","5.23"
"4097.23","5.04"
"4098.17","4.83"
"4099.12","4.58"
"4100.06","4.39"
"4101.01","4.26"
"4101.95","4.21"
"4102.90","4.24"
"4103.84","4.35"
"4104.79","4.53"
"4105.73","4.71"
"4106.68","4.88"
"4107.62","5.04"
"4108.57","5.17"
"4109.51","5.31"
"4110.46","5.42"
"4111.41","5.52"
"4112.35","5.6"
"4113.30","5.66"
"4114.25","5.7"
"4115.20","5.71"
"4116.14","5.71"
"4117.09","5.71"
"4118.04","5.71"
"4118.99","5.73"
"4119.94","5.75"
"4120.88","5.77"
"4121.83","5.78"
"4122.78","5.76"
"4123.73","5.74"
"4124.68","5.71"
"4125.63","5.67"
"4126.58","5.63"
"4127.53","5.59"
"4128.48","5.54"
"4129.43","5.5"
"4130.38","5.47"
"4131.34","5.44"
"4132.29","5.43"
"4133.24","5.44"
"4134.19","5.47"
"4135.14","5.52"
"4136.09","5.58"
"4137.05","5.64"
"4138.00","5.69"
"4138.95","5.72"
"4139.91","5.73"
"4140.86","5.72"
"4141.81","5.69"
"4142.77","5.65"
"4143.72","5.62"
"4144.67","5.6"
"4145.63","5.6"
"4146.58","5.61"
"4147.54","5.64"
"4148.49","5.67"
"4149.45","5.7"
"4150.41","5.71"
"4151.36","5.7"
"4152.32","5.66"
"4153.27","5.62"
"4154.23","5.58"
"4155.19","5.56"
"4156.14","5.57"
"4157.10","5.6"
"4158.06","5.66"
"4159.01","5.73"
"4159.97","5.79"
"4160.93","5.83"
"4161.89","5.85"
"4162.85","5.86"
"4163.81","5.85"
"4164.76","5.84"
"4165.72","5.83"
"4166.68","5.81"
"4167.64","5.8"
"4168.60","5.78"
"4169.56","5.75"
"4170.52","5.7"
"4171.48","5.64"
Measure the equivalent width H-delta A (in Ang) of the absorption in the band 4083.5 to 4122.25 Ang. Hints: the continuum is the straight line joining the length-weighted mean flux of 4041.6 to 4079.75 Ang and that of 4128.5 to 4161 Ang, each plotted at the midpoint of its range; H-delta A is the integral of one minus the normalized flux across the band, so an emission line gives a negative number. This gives 1.9 Ang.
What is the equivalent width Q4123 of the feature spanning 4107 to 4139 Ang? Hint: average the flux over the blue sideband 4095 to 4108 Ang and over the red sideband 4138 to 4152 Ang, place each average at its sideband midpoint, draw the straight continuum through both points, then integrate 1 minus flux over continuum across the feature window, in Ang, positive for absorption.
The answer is -2.58 Ang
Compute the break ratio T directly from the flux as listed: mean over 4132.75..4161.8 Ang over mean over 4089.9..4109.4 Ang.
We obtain 1.1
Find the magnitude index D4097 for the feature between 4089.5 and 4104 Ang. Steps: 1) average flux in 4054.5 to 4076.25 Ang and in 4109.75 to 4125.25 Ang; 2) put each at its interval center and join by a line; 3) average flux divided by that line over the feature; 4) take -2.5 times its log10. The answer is 0.12 mag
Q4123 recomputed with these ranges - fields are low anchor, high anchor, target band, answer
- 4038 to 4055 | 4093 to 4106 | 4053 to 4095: -2.6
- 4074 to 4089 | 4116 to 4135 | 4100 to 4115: 1.5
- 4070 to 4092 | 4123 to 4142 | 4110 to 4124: -0.4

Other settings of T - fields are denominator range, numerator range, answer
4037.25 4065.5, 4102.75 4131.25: 0.97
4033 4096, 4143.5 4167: 1.03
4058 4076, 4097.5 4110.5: 0.85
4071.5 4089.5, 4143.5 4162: 1.05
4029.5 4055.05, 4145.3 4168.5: 1.02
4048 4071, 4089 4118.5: 0.93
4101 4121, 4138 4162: 1.08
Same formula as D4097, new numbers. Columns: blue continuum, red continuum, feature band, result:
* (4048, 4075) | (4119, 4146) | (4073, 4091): 0.04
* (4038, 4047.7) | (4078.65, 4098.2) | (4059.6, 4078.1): 0.01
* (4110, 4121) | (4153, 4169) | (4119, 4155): 0.01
